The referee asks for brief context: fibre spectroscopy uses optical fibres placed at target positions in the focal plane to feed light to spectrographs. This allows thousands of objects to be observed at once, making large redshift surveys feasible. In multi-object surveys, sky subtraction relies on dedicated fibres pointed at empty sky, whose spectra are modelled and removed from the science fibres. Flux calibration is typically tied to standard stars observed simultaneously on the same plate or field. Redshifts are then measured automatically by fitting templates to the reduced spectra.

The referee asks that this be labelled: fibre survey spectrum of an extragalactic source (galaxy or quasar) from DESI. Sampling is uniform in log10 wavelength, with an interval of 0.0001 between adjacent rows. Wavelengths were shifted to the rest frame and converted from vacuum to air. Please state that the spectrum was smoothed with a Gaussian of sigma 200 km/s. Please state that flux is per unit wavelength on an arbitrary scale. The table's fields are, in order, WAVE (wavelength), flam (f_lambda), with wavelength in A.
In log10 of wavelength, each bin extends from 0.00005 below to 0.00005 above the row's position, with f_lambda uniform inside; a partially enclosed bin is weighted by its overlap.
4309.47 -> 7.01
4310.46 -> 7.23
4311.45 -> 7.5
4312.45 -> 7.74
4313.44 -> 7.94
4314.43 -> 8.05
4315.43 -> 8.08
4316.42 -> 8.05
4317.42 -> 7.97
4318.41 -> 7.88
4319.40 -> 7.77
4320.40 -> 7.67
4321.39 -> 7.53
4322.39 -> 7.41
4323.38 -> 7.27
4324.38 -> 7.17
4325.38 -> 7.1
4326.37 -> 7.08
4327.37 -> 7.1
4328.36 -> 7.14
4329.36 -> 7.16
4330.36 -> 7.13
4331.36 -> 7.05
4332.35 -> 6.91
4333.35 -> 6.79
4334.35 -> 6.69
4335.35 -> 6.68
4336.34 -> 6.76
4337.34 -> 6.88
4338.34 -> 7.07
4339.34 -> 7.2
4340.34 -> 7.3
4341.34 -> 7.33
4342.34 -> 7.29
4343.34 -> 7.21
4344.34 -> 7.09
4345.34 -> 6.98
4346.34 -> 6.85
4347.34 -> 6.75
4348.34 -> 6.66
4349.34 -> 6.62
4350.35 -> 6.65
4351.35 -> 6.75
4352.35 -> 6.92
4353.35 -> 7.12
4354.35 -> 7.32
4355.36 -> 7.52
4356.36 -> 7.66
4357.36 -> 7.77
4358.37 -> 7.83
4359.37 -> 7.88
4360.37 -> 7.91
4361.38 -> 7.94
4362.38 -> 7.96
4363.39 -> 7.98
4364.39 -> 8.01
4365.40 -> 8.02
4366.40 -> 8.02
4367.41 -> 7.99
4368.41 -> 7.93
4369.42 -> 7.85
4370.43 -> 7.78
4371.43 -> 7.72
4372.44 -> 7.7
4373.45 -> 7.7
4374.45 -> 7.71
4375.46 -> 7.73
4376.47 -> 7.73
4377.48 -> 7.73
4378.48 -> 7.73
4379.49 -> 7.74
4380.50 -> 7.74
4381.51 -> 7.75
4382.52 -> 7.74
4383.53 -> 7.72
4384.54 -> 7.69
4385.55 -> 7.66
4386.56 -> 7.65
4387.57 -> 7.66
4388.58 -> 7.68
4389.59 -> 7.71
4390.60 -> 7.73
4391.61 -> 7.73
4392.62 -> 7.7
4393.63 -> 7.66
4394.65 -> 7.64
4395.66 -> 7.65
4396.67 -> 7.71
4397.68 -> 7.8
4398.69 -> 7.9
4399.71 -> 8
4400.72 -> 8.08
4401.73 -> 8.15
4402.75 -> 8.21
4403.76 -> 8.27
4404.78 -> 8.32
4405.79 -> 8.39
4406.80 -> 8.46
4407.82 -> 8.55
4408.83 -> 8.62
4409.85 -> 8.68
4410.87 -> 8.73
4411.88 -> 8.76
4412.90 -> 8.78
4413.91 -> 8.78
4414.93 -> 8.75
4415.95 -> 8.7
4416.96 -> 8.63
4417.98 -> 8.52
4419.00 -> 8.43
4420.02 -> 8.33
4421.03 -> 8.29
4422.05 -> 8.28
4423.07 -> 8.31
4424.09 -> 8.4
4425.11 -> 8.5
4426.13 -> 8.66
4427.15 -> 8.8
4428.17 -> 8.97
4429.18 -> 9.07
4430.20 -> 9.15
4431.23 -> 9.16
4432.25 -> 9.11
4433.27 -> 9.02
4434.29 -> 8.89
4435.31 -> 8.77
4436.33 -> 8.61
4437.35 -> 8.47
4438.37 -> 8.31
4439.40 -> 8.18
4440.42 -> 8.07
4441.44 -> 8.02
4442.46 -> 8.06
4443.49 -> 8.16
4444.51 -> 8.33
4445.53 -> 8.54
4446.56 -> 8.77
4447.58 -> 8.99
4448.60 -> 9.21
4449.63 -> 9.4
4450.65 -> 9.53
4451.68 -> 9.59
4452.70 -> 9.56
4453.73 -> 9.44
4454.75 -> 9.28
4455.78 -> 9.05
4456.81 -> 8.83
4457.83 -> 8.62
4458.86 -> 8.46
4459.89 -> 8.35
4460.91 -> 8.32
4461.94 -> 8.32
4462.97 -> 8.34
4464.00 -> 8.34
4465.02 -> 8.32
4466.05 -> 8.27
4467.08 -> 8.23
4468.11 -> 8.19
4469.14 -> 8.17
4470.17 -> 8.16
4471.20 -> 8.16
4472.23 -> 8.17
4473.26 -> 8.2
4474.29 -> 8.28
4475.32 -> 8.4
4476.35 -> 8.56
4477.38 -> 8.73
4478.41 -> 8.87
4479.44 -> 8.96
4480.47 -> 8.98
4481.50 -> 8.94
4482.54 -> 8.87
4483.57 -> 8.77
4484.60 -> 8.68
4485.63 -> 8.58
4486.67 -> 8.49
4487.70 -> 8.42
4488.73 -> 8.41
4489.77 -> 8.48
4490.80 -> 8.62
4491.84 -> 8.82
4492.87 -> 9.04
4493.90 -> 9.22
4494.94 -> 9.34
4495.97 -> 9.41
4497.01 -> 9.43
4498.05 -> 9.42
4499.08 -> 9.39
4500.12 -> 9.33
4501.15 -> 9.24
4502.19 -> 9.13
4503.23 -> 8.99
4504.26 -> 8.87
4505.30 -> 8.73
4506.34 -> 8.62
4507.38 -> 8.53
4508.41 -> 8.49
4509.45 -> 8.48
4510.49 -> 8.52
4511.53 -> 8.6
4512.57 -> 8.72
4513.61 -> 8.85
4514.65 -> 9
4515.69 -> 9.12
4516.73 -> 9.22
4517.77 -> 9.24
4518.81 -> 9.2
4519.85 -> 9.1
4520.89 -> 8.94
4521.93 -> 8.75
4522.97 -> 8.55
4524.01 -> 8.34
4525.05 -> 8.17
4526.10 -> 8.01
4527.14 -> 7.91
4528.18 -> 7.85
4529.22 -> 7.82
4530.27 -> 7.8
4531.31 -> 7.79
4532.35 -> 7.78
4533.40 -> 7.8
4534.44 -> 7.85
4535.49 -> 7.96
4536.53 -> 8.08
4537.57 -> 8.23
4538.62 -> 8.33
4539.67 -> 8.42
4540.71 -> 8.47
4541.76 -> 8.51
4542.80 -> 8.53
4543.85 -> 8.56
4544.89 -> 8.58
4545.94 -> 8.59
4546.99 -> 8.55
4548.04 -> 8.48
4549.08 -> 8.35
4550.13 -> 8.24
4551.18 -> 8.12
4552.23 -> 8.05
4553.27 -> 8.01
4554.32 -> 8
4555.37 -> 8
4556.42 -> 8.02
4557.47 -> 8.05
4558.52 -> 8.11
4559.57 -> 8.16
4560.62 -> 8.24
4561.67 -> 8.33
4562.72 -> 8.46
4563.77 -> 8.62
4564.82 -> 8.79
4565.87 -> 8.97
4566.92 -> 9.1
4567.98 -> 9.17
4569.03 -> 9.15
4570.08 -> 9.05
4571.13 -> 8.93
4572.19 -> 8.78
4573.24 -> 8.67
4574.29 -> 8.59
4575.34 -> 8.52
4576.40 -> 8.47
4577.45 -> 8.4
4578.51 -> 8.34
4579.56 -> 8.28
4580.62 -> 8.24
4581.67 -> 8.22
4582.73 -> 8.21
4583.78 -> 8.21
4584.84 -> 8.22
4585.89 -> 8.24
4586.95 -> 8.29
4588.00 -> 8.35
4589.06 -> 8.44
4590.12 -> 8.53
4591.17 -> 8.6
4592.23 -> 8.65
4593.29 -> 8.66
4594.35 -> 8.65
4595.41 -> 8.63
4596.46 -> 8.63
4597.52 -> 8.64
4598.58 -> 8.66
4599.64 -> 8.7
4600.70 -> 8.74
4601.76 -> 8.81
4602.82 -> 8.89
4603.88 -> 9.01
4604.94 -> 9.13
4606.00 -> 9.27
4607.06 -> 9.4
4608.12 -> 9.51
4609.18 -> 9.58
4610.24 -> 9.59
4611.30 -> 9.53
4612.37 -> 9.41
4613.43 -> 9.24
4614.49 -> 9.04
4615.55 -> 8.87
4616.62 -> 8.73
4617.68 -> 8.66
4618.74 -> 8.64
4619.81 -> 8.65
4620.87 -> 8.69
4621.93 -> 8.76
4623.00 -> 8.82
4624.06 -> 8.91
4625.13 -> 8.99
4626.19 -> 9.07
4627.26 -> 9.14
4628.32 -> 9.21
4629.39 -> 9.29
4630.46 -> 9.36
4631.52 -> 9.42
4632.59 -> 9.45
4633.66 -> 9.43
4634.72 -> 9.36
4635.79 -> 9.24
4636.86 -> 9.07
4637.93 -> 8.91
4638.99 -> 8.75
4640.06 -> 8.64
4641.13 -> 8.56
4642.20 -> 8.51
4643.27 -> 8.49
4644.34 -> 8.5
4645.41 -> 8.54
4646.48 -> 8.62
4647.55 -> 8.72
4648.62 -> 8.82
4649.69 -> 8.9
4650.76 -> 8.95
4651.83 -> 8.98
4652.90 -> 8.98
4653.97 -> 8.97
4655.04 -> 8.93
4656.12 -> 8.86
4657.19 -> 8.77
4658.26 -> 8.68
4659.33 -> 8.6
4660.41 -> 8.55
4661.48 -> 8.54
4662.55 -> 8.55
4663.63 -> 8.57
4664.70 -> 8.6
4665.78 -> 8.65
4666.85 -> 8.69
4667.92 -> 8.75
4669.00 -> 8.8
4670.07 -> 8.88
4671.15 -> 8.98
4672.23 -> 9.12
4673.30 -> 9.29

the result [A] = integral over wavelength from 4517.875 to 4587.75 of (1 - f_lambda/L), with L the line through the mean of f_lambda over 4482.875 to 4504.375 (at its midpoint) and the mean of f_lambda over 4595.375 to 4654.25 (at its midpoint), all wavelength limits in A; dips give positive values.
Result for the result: 4.6 A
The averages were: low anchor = 8.96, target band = 8.38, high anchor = 8.97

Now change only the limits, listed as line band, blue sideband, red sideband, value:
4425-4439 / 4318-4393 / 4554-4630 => -1.7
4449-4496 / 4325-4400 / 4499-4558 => -3.3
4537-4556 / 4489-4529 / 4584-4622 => 1.1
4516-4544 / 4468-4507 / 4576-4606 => 1.1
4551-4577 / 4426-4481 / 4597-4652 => 1.1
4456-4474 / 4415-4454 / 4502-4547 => 0.6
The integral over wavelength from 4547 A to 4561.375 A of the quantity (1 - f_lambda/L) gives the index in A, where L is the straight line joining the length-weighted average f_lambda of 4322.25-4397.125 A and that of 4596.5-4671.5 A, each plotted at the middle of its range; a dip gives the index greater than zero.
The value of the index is 0.6 A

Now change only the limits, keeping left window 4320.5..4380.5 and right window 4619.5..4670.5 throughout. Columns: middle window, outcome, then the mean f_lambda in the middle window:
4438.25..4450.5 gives -1.1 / 8.54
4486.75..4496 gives -0.8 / 8.82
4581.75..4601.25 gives 0.2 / 8.5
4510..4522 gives -1.1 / 8.95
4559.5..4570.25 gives -0.4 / 8.75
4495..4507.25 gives -1.5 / 9.13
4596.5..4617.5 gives -1.0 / 9.07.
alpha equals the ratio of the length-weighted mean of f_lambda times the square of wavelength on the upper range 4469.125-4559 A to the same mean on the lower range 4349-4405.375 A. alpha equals 1.18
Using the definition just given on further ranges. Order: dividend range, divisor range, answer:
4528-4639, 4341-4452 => 1.16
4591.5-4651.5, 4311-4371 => 1.37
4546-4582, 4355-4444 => 1.12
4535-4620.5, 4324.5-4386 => 1.28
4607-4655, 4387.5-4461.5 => 1.16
